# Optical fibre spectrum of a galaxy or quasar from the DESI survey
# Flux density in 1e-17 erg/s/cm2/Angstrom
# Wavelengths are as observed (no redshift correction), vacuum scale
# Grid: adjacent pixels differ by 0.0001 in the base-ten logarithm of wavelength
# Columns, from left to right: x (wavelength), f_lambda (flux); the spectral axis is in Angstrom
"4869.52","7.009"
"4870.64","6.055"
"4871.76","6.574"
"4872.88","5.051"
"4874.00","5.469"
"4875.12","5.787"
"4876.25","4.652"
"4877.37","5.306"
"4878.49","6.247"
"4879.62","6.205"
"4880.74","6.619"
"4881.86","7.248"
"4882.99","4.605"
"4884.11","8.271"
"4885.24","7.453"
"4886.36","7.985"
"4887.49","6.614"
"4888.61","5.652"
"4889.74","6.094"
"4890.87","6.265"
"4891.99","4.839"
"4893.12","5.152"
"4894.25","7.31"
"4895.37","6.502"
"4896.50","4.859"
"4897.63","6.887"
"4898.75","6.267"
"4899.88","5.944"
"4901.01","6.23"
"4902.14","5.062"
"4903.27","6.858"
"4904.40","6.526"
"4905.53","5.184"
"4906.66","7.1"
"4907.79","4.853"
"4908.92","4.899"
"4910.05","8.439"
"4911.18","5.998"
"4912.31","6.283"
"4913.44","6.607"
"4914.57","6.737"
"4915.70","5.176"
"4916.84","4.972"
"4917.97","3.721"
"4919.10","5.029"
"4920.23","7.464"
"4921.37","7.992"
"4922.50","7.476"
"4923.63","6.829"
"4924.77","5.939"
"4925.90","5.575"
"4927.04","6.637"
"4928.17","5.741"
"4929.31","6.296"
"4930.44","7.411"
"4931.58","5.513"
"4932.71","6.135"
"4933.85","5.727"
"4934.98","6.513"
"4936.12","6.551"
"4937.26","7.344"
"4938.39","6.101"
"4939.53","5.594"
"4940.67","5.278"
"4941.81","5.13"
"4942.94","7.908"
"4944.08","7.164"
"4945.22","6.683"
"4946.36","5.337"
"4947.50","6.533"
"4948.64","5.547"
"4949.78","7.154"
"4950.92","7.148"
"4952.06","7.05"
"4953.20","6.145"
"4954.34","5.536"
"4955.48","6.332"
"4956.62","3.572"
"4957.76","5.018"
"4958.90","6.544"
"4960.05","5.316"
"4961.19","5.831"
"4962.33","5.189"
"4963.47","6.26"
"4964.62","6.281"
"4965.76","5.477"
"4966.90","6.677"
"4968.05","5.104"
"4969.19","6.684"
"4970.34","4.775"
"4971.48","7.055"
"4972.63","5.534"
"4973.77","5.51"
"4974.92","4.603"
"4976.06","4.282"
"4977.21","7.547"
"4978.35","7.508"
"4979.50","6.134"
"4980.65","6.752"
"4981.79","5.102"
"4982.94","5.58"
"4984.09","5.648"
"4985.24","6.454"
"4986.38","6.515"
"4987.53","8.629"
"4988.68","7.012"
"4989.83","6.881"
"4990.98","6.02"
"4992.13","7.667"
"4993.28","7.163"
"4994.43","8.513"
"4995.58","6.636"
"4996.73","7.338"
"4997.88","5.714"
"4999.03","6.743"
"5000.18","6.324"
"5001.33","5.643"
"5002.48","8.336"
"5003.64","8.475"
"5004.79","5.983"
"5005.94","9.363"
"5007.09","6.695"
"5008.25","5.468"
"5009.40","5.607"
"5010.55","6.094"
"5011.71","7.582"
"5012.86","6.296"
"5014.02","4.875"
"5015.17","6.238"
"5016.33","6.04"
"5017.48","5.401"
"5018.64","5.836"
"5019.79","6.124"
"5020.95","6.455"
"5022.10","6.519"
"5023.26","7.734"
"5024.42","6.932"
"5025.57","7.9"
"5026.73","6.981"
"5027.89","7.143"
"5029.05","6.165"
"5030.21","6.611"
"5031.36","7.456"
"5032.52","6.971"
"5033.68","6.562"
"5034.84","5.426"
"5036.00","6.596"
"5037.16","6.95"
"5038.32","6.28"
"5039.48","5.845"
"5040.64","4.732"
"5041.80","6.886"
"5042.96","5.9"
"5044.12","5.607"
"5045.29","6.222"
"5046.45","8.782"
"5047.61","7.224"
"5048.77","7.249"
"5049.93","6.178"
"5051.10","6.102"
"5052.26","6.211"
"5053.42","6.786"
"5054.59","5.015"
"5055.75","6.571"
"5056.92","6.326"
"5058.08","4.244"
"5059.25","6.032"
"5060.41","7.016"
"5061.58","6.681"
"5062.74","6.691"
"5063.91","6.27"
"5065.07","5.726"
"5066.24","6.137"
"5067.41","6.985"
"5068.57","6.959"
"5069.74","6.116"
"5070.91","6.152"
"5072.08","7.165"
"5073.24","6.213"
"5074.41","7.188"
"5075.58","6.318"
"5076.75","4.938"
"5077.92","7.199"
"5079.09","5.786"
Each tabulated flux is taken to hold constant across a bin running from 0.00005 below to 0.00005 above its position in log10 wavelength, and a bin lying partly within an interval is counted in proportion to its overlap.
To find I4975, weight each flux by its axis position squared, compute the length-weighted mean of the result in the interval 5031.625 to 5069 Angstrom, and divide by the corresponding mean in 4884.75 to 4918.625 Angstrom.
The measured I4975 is 1.11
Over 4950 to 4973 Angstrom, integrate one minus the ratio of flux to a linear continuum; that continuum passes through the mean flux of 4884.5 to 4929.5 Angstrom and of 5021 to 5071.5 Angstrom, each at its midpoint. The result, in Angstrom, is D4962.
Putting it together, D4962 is 1.5 Angstrom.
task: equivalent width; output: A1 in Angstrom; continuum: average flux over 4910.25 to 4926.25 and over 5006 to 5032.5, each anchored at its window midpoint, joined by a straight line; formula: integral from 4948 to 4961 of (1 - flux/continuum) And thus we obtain 0.8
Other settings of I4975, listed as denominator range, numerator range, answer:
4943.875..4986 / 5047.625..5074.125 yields 1.10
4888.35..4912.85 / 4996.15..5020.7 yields 1.12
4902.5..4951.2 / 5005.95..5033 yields 1.09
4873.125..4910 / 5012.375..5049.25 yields 1.12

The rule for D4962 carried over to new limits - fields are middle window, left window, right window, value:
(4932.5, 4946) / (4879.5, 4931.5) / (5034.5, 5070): -0.1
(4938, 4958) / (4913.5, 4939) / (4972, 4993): 0.6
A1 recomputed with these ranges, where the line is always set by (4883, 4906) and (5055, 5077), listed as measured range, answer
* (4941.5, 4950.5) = -0.3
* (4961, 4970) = 0.5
